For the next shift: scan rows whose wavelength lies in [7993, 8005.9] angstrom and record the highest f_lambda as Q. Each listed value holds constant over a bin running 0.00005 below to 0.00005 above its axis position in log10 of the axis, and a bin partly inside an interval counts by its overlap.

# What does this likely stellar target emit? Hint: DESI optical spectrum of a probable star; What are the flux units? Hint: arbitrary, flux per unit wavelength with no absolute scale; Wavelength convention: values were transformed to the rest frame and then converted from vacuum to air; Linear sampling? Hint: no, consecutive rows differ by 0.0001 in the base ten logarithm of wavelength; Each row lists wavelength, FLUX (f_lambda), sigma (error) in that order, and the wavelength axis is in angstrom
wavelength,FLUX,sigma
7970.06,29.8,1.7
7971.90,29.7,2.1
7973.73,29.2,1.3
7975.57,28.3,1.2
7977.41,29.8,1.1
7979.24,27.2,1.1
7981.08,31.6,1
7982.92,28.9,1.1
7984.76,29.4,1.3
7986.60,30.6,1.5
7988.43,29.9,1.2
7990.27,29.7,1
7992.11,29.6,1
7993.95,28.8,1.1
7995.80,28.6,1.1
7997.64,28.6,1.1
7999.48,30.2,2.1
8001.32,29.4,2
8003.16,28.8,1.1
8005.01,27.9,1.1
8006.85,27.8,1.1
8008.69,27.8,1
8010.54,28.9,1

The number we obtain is 30.2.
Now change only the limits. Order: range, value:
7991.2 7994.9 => 29.6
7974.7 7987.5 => 31.6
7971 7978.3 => 29.8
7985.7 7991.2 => 30.6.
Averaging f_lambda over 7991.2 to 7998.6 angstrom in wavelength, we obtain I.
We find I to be 28.9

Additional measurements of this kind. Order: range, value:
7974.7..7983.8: 29.2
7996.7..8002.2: 29.4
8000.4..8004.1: 29.1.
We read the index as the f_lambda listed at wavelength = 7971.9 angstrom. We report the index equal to 29.7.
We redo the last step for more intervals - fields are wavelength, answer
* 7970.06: 29.8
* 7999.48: 30.2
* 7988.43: 29.9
